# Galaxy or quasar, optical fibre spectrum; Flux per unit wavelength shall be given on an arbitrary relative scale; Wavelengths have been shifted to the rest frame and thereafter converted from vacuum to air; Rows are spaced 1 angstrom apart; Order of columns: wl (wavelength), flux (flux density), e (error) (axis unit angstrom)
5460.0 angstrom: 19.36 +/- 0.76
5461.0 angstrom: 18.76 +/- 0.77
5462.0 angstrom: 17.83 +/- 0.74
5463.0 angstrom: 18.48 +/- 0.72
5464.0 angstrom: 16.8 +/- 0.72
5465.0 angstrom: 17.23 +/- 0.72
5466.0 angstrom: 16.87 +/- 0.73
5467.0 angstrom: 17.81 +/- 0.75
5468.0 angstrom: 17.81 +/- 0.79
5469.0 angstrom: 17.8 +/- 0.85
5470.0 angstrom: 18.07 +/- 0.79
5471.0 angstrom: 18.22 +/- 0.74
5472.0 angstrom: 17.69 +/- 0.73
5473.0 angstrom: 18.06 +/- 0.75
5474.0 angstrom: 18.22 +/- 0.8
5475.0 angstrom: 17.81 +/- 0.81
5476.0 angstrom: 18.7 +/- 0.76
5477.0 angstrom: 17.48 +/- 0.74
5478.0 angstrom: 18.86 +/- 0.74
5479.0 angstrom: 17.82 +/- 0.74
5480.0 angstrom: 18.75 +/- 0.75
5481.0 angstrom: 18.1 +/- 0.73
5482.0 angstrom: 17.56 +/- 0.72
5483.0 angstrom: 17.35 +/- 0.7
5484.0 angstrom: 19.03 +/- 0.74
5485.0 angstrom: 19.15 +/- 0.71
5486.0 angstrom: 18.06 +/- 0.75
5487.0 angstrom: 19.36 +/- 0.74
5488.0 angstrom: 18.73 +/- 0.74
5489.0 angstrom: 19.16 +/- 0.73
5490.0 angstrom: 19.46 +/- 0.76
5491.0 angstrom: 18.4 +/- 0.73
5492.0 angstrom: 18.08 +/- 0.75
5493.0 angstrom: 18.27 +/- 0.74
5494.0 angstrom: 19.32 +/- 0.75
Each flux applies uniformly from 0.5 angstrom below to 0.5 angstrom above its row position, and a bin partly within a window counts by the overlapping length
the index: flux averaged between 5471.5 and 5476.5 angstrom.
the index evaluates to 18.1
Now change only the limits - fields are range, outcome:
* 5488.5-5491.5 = 19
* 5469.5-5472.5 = 18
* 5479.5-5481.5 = 18.4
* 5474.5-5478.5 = 18.2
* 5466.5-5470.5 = 17.9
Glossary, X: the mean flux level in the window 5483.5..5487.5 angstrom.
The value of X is 18.9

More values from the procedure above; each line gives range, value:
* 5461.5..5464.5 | 17.7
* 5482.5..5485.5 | 18.5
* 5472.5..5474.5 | 18.1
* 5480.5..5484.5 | 18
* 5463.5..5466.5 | 17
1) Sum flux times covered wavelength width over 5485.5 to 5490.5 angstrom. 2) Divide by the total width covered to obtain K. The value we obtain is 19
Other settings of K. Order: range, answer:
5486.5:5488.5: 19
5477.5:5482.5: 18.2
